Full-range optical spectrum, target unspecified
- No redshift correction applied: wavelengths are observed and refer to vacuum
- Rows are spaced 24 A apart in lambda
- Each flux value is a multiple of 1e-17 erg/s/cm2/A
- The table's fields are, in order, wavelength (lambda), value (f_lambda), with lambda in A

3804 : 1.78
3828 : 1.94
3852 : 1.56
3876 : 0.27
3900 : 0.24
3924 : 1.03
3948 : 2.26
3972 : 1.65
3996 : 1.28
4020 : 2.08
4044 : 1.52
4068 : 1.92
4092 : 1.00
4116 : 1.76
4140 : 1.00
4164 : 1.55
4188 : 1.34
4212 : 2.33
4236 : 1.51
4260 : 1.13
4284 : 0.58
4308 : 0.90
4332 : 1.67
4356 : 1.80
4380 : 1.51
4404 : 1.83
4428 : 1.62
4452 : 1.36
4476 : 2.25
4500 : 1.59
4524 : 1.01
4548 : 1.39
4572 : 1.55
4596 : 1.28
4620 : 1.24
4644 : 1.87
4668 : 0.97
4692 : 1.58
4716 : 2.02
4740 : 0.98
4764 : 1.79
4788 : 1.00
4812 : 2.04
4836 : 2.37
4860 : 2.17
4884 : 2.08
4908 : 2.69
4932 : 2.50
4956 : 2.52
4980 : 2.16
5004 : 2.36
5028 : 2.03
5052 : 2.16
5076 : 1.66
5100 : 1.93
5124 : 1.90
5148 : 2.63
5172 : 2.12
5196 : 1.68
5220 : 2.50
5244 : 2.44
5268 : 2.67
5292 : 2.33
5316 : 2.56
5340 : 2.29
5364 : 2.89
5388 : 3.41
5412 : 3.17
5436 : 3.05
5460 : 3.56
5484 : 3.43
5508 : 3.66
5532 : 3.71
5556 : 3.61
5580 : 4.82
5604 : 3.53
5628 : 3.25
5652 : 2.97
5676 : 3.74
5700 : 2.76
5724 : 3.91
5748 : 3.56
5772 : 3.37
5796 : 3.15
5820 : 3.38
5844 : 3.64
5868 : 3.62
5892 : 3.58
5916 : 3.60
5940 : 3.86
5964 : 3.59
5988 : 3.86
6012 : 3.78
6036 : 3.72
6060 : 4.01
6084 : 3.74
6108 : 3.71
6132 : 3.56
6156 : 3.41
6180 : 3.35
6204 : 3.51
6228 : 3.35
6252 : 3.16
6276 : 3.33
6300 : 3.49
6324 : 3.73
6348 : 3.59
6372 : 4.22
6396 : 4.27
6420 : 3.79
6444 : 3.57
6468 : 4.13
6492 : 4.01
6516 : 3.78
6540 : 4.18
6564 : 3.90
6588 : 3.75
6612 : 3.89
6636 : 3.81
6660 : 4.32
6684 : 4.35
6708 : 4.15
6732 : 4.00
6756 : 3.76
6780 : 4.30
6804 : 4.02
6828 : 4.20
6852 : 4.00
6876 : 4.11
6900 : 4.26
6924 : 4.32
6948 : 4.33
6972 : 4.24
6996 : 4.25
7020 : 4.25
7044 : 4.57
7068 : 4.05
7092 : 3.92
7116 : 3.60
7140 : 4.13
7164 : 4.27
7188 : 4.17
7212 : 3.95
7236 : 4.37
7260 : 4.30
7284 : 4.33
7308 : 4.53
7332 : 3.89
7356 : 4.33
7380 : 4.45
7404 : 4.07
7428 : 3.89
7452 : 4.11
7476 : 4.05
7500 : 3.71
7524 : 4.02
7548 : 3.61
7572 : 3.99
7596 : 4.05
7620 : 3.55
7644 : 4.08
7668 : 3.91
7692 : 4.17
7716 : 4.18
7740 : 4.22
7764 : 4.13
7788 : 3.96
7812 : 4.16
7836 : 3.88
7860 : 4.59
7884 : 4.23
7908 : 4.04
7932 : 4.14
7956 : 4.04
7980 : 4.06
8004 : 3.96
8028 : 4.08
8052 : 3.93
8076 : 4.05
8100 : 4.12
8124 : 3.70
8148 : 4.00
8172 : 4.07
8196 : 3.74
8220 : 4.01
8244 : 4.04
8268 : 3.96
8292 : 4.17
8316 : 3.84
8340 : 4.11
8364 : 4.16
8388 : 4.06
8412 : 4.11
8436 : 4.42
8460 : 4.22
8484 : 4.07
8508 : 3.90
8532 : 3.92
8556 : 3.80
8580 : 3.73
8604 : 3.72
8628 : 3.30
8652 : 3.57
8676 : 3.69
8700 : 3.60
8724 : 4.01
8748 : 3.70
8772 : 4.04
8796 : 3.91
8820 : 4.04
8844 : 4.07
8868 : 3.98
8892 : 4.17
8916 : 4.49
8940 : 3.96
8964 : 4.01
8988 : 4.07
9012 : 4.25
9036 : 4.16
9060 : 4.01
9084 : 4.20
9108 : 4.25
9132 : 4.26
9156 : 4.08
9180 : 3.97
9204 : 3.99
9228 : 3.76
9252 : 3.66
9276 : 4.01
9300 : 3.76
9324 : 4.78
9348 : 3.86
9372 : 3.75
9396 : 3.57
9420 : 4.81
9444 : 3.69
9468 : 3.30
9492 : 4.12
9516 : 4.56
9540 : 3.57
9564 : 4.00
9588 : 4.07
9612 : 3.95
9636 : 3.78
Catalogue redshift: 0.206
